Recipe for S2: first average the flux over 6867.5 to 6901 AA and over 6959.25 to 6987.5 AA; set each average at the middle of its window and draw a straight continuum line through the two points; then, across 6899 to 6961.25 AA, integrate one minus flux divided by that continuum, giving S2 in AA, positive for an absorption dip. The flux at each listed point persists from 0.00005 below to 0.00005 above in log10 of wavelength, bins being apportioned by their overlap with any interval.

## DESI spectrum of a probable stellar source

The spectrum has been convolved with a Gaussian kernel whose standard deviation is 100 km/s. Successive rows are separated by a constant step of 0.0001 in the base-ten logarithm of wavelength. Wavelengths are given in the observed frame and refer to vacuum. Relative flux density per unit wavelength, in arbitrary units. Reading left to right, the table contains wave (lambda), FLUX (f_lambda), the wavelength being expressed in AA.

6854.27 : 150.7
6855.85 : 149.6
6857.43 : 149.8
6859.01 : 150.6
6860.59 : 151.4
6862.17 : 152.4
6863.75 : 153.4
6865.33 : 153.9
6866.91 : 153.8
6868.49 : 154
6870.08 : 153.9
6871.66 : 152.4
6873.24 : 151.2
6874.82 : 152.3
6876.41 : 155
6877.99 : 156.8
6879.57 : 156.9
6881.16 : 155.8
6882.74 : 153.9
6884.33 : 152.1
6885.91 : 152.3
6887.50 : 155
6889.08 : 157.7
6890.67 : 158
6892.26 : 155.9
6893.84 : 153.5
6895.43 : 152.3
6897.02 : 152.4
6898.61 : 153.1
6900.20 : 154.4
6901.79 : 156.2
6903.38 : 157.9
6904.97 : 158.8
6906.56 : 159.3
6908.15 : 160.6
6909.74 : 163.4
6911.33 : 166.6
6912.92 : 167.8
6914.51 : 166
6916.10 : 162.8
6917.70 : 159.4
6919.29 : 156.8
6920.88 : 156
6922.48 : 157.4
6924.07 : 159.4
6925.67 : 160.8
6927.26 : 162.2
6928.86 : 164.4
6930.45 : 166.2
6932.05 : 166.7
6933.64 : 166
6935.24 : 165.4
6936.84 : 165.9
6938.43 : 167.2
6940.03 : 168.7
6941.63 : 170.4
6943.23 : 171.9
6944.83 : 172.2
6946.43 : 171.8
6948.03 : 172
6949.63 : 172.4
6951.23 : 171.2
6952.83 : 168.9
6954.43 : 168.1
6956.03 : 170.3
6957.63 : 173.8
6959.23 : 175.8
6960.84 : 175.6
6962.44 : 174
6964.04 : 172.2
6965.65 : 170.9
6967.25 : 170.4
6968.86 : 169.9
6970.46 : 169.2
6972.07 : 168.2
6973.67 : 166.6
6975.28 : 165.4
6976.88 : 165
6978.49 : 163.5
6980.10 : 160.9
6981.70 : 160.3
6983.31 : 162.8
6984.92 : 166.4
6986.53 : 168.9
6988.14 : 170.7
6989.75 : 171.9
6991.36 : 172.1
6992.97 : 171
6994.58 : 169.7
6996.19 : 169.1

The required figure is -1.5 AA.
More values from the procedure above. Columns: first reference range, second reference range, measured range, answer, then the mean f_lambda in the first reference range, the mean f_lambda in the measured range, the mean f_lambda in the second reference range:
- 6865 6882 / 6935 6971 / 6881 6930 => 0.8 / 154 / 158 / 171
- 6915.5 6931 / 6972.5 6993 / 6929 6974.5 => -1.9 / 160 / 170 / 166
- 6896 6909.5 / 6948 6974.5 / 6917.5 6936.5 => 0.1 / 157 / 162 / 171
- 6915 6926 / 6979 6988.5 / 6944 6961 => -1.1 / 159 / 172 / 165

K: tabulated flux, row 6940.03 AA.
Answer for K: 168.7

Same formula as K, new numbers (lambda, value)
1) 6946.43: 171.8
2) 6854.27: 150.7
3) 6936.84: 165.9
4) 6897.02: 152.4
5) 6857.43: 149.8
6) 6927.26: 162.2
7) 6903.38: 157.9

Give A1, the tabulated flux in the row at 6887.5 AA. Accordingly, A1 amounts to 155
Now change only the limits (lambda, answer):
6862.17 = 152.4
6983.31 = 162.8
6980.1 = 160.9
